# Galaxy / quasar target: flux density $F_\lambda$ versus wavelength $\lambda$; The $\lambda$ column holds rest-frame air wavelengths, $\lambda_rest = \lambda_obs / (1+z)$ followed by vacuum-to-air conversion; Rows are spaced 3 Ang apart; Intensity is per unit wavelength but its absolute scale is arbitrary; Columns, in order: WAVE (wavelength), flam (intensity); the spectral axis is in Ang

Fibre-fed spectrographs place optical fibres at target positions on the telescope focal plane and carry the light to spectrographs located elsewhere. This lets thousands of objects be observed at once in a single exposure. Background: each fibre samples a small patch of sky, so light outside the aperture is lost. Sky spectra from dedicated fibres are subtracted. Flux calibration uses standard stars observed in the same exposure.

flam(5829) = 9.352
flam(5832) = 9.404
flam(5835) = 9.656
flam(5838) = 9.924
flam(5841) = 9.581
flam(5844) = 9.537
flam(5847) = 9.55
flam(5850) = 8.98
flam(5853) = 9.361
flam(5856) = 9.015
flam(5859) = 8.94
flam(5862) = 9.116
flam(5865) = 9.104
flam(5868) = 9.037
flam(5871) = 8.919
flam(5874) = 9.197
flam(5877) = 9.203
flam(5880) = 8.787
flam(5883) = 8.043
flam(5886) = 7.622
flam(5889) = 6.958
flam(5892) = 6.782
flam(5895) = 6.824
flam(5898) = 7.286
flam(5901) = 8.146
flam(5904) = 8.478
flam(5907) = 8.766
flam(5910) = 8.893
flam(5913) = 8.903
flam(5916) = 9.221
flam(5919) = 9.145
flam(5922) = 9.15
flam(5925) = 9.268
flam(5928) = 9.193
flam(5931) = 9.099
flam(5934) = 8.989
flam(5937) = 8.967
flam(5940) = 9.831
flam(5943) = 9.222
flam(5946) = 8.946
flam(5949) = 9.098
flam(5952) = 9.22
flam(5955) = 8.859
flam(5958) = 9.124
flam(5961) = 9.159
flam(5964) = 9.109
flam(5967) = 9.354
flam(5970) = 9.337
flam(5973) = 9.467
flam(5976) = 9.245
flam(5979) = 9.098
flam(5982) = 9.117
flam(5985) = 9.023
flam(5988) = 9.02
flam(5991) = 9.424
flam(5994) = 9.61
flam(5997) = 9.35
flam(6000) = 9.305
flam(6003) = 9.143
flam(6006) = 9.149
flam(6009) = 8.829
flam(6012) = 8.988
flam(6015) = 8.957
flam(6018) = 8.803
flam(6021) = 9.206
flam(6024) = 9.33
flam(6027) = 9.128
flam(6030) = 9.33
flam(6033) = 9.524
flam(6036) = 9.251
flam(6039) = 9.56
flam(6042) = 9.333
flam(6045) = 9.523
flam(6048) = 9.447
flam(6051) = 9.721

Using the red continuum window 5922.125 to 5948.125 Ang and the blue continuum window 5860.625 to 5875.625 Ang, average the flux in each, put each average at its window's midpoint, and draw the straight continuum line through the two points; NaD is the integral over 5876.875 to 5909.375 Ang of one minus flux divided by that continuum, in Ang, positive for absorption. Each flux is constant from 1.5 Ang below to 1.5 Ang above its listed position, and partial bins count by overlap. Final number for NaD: 4.4 Ang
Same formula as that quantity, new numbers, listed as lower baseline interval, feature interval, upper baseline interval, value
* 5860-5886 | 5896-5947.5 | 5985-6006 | 0.7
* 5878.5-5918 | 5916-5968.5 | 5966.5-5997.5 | -2.8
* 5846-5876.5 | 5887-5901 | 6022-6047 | 3.1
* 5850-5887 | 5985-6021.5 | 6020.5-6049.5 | 0.5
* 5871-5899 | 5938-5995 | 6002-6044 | -3.6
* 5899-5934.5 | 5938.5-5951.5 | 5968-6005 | -0.3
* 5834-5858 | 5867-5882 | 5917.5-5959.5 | 0.6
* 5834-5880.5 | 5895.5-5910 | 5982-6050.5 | 1.7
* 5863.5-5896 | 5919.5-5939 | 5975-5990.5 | -1.1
